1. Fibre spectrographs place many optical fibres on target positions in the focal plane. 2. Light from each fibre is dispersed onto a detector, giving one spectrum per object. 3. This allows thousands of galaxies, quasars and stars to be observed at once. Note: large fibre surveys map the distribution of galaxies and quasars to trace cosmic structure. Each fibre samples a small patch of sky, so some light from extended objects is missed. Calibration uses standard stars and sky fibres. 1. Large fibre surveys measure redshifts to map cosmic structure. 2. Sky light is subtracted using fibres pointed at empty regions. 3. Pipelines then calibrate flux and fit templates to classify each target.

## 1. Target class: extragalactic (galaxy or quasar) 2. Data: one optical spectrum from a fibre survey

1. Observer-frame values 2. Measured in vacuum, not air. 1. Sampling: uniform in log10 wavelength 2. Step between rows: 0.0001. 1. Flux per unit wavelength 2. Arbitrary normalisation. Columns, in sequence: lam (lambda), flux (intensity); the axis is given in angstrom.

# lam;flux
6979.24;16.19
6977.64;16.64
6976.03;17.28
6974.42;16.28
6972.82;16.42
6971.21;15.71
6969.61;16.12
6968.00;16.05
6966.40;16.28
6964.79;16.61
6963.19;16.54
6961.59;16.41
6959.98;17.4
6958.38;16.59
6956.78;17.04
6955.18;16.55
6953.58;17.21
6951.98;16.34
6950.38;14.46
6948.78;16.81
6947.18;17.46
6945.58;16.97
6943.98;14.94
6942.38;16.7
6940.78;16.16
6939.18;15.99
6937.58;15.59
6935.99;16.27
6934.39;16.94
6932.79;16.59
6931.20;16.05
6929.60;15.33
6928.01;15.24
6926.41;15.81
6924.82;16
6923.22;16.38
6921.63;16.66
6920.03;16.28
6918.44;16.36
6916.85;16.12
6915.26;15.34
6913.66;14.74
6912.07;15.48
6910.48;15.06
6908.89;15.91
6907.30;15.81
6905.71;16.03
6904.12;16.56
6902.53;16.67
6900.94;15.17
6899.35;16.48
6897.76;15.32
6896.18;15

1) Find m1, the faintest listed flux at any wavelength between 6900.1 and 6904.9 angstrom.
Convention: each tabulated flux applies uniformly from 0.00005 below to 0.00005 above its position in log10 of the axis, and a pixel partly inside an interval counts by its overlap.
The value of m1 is 15.17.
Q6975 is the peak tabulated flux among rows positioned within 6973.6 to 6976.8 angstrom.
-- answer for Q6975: 17.28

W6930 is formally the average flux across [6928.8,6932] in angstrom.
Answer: 15.7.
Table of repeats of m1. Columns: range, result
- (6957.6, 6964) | 16.41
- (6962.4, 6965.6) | 16.54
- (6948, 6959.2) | 14.46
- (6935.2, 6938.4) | 15.59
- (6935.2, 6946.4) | 14.94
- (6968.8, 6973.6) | 15.71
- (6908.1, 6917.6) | 14.74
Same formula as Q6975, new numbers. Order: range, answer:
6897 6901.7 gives 16.48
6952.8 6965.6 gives 17.4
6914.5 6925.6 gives 16.66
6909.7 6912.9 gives 15.48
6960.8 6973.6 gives 16.61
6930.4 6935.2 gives 16.94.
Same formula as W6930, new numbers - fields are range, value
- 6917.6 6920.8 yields 16.3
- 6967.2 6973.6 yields 16.1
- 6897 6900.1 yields 15.9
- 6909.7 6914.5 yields 15.1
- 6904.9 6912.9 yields 15.7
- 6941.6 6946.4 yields 16.2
